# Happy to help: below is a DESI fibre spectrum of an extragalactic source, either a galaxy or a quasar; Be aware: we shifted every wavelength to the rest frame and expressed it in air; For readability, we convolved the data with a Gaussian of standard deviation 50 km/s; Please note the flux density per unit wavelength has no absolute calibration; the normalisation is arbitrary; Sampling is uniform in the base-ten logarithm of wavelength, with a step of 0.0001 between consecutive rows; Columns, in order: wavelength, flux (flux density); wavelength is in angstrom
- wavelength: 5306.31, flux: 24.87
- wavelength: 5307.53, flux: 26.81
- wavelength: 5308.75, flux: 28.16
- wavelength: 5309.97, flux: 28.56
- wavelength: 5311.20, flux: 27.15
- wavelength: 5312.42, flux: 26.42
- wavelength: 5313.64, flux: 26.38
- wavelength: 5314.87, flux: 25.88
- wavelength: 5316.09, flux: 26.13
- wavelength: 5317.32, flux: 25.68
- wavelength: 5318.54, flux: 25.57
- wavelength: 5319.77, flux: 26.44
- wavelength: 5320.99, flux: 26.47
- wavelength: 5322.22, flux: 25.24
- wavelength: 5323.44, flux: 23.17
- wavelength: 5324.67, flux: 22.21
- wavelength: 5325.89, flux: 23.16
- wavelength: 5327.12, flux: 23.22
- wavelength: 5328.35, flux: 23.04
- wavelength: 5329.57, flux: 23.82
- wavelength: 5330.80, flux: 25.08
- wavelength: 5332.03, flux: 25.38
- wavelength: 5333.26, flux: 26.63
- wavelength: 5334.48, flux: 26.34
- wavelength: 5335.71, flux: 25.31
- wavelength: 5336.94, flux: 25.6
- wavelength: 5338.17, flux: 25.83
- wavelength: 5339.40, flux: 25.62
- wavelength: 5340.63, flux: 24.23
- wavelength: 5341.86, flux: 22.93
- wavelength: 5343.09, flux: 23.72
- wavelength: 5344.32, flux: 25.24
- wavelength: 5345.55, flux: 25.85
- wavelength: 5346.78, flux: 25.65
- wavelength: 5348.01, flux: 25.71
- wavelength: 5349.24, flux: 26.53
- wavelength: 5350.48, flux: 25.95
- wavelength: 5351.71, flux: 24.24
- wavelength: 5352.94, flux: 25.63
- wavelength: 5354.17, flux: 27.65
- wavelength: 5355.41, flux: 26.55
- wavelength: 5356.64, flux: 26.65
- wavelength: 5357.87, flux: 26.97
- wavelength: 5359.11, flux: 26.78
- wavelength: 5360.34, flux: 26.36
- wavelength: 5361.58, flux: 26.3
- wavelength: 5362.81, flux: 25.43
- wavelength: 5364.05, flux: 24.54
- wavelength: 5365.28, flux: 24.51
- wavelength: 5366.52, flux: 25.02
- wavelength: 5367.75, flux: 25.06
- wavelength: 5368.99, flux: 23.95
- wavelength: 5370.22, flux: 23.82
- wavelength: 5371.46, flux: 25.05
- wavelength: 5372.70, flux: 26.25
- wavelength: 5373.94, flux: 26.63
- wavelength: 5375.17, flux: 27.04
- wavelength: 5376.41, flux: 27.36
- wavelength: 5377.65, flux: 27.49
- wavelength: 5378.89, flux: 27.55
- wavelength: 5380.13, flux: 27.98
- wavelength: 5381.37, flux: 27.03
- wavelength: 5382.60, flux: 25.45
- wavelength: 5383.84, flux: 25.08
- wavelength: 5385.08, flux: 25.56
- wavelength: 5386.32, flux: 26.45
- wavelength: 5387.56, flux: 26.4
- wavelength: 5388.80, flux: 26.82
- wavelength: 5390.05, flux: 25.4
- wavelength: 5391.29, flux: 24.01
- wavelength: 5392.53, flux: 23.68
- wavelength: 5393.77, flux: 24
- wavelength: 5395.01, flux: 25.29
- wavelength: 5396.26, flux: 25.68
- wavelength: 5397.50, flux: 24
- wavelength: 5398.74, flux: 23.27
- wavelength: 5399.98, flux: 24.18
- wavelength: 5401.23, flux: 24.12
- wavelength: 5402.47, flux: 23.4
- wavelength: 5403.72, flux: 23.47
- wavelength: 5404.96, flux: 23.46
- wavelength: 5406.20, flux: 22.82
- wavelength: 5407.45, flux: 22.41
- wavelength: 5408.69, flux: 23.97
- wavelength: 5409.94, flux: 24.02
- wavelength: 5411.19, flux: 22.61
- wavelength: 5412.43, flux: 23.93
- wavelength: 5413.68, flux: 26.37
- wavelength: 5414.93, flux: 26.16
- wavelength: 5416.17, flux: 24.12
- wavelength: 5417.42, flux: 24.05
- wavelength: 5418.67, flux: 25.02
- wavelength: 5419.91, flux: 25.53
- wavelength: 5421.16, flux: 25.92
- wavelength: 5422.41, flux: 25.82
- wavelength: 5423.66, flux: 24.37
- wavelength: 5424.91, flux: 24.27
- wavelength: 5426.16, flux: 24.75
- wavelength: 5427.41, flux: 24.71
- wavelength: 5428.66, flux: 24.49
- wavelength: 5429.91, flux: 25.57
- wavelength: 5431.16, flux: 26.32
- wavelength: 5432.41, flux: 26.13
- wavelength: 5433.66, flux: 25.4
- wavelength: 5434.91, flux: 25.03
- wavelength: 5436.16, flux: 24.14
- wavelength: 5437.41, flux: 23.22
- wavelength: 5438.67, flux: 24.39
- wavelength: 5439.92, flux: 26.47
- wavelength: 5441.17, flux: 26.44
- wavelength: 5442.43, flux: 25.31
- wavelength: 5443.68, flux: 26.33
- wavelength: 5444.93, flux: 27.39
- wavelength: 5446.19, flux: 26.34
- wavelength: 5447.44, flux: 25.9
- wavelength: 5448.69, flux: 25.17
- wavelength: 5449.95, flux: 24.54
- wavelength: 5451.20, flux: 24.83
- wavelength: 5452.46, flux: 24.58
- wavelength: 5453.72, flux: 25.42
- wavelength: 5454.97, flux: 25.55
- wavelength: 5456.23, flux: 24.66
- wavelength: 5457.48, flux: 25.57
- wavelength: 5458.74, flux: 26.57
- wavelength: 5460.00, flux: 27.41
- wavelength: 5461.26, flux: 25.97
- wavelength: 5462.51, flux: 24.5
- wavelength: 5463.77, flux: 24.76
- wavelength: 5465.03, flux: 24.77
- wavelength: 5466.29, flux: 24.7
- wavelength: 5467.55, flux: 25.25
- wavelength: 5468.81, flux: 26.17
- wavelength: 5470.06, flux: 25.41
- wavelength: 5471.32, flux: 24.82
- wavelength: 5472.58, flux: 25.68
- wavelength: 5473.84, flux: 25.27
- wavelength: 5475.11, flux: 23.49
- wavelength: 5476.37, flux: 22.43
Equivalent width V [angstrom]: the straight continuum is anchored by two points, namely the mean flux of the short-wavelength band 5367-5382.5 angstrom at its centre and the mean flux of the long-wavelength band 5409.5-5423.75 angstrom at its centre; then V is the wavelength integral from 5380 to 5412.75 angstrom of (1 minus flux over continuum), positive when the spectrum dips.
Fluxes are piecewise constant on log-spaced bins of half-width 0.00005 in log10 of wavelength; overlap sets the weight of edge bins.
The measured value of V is 1.2 angstrom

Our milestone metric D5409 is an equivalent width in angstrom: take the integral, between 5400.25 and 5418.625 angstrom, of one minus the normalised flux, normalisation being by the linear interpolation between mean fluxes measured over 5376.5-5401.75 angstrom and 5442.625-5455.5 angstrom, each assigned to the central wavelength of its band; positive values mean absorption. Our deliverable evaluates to 1.1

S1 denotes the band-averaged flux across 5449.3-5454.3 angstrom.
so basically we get 24.8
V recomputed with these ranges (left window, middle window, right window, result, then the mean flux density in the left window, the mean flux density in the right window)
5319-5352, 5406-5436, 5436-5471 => 0.63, 24.9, 25.4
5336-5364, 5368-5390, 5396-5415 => -1.29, 25.7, 23.9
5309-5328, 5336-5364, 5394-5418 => -0.81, 25.5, 24.1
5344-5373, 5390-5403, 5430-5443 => 0.63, 25.6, 25.3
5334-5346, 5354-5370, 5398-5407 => -0.80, 25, 23.5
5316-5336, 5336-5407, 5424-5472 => -1.01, 24.8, 25.3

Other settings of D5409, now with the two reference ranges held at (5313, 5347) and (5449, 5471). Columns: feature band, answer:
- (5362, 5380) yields -0.5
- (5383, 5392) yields -0.2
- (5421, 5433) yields 0.0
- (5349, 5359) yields -0.5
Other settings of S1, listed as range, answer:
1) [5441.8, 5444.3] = 25.8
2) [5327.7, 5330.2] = 23.4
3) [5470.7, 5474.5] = 25.2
